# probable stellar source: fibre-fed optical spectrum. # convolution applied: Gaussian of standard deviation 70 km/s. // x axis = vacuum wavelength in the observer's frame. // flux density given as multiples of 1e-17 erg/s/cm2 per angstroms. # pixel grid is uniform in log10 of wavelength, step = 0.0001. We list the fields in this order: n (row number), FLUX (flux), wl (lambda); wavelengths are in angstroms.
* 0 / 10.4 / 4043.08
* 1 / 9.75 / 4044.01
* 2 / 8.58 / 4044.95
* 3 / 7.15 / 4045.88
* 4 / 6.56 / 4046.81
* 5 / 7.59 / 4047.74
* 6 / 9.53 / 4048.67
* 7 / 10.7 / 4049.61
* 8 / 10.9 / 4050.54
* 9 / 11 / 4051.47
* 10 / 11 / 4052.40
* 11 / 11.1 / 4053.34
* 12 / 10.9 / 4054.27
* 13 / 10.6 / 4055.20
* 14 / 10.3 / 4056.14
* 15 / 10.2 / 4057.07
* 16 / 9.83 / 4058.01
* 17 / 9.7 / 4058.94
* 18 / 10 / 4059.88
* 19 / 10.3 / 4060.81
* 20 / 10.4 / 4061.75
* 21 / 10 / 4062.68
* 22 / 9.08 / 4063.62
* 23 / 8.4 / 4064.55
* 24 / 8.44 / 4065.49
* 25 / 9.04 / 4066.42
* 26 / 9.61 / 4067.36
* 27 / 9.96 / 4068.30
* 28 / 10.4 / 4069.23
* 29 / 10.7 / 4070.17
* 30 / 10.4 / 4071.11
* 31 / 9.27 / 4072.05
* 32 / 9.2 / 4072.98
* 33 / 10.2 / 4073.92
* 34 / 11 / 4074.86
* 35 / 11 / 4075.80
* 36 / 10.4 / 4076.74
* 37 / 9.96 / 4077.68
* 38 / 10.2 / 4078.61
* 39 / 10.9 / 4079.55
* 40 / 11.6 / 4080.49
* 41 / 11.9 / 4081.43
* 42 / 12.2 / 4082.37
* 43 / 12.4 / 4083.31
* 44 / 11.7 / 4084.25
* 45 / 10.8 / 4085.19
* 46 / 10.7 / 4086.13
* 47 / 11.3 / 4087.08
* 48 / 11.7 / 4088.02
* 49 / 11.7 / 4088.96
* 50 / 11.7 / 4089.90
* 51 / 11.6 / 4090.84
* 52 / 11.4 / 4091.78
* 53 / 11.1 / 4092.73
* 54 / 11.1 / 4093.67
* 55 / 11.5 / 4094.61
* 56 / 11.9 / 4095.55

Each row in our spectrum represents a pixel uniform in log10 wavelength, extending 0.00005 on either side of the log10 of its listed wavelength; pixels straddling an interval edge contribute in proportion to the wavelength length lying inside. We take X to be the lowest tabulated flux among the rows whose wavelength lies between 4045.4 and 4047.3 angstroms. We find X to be 6.56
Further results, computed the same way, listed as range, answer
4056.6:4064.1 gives 9.08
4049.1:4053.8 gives 10.7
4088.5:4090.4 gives 11.7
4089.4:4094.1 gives 11.1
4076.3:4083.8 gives 9.96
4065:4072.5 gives 8.44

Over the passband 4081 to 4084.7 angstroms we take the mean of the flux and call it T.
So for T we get 12.1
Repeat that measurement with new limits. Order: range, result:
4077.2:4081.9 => 10.9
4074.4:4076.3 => 11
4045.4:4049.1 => 7.71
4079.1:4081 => 11.3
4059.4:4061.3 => 10.1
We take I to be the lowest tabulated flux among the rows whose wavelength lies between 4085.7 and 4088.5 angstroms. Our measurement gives 10.7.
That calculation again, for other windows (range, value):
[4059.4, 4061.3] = 10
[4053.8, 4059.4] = 9.7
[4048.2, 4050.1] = 9.53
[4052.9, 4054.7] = 10.9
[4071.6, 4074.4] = 9.2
